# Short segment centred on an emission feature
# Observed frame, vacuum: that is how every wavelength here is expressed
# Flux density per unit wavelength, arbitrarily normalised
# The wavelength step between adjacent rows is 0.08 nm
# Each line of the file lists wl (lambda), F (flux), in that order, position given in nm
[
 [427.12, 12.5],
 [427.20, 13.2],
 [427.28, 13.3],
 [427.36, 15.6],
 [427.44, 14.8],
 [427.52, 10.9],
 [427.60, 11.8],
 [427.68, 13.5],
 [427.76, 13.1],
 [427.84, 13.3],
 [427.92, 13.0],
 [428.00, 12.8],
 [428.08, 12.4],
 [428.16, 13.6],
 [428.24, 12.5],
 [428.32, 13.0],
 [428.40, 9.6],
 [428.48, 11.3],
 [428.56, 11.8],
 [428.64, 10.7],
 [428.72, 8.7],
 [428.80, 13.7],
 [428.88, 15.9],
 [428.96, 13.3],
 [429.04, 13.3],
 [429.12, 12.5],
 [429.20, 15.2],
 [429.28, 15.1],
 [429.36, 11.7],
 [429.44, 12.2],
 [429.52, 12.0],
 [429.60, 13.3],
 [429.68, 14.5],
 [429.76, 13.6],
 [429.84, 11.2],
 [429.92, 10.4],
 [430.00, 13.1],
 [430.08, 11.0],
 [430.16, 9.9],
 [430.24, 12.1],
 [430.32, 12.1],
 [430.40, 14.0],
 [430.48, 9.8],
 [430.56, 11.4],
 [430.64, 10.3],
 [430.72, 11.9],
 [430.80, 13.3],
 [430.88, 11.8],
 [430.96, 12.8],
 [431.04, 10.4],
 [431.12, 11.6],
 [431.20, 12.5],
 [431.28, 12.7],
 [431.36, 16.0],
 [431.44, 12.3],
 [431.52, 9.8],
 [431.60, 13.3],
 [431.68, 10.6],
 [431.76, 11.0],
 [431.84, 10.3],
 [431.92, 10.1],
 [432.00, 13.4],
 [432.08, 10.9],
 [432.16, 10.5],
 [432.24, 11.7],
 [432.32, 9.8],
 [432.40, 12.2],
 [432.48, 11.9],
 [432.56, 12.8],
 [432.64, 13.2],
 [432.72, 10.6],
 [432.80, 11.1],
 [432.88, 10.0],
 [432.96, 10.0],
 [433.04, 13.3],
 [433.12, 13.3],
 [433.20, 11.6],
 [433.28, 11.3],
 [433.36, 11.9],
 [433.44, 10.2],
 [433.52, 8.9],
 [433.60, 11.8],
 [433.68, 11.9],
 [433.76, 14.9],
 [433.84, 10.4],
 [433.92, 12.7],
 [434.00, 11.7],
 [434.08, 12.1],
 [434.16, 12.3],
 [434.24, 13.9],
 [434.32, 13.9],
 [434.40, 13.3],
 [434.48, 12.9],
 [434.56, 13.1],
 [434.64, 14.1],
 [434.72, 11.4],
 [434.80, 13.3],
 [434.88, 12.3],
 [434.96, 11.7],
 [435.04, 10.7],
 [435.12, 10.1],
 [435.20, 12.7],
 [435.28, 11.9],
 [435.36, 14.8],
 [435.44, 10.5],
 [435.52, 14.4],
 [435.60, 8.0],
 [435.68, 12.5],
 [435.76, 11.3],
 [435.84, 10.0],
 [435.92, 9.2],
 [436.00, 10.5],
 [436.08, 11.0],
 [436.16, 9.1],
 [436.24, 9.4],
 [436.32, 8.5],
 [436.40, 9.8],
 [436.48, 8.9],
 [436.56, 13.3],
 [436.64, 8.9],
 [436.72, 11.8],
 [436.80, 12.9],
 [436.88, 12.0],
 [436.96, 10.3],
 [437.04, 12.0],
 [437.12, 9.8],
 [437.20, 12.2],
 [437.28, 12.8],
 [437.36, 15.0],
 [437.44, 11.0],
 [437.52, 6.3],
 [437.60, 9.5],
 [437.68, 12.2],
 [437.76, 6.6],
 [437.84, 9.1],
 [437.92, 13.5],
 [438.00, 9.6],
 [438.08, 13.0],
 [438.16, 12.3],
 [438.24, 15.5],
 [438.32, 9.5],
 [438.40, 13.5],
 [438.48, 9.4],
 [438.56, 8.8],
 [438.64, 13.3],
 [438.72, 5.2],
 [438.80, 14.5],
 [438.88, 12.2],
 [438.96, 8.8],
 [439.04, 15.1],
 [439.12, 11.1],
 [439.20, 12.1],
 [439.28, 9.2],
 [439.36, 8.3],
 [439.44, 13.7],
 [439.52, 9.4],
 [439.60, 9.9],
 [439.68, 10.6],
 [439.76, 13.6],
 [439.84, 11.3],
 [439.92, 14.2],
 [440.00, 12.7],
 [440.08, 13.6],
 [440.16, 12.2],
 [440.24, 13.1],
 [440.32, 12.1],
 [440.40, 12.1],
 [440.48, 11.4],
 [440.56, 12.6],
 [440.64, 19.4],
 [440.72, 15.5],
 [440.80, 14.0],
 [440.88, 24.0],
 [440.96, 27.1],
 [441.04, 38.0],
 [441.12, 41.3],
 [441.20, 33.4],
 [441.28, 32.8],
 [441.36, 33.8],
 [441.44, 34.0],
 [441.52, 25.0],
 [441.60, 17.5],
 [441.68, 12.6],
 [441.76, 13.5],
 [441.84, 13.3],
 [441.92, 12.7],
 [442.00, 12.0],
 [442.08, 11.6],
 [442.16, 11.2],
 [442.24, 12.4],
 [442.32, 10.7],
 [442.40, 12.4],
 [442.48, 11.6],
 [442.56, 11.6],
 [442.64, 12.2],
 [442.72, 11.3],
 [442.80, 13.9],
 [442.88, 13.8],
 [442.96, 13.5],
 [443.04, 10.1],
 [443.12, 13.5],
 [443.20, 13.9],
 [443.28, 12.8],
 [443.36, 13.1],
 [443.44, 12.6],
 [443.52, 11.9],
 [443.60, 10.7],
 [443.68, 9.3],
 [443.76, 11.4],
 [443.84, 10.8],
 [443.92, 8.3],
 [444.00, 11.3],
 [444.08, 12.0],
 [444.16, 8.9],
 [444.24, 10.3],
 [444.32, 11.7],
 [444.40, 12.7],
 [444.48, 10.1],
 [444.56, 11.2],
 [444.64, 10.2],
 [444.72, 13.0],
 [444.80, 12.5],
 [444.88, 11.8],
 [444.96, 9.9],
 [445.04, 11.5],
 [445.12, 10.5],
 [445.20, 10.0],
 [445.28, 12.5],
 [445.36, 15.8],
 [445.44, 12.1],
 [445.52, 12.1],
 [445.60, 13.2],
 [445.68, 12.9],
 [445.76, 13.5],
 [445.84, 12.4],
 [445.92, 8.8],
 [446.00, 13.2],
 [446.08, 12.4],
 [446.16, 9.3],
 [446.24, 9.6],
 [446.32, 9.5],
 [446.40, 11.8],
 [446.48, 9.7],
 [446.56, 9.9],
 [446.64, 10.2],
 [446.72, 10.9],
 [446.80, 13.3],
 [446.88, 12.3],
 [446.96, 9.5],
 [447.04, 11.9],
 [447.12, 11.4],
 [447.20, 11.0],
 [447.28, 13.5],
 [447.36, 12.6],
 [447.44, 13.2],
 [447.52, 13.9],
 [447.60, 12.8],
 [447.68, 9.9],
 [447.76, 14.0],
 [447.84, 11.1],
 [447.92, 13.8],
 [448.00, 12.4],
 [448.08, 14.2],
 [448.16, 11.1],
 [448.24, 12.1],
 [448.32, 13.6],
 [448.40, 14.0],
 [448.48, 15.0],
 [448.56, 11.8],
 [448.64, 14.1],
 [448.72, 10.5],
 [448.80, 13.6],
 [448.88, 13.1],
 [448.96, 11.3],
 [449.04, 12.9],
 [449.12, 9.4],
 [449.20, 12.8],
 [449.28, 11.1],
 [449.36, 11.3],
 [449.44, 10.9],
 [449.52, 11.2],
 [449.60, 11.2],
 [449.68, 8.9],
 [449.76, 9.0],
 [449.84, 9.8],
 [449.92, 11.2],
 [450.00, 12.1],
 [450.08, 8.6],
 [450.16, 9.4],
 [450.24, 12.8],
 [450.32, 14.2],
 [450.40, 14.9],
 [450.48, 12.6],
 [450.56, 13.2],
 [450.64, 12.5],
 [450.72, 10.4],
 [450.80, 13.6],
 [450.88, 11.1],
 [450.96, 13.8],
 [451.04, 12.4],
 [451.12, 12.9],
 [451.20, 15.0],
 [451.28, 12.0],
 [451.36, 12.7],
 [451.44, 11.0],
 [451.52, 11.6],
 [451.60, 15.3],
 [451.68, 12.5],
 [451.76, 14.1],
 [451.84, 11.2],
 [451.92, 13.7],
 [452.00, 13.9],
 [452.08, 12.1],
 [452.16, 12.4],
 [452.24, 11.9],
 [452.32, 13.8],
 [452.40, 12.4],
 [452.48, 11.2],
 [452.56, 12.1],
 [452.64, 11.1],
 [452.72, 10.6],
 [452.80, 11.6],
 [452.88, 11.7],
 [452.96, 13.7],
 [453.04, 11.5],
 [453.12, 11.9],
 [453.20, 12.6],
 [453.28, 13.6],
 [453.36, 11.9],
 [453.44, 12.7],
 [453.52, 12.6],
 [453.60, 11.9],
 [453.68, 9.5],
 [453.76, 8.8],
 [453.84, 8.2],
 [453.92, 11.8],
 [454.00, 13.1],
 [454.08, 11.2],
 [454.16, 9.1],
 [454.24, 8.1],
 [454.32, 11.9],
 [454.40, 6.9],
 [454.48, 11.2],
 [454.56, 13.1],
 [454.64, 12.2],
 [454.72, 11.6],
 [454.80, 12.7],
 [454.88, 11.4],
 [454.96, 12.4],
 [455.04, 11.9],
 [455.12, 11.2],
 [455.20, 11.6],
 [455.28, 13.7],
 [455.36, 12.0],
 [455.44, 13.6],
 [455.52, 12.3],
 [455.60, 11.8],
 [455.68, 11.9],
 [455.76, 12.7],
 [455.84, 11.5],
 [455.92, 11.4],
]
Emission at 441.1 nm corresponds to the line [O II]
